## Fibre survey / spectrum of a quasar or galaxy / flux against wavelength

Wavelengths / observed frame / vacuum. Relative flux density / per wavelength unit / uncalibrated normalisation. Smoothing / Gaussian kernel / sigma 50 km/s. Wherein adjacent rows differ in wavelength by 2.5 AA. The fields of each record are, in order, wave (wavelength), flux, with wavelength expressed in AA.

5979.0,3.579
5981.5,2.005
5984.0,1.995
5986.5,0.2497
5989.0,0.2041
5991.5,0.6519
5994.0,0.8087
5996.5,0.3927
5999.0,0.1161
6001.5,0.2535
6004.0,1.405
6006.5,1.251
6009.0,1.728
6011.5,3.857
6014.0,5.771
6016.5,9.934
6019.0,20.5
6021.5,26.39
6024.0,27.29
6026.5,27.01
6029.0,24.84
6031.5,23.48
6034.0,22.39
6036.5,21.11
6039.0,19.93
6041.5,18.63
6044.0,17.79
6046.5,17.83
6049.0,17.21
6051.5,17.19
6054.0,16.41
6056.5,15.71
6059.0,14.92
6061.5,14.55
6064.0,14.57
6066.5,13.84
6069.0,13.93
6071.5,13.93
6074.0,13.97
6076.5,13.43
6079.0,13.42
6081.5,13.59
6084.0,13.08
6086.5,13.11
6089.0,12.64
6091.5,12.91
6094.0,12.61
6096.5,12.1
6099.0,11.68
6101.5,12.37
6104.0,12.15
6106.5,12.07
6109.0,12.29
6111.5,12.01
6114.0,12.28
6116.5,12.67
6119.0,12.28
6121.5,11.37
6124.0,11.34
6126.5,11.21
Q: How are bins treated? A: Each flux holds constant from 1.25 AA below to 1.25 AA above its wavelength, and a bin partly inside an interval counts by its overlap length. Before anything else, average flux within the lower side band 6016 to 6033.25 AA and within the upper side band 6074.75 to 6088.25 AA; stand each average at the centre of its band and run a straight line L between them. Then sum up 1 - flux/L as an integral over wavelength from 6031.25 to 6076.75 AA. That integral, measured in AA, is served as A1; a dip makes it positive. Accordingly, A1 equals 3.5 AA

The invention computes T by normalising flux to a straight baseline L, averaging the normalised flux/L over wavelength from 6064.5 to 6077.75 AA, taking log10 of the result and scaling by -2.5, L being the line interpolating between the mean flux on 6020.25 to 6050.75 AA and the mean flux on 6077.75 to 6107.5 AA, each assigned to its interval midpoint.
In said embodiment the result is 0.16 mag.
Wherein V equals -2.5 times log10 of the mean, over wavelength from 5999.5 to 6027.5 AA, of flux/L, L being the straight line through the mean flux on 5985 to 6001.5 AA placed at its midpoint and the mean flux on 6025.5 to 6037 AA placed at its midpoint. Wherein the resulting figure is 0.46 mag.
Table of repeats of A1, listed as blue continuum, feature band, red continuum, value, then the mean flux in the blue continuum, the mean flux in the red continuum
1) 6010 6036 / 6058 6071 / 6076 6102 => 0.7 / 19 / 12.8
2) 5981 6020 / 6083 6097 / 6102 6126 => -3.6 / 3.11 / 12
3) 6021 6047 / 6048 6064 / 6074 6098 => 2.3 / 22.4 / 13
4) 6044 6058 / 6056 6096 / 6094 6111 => 2.4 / 16.9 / 12.1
